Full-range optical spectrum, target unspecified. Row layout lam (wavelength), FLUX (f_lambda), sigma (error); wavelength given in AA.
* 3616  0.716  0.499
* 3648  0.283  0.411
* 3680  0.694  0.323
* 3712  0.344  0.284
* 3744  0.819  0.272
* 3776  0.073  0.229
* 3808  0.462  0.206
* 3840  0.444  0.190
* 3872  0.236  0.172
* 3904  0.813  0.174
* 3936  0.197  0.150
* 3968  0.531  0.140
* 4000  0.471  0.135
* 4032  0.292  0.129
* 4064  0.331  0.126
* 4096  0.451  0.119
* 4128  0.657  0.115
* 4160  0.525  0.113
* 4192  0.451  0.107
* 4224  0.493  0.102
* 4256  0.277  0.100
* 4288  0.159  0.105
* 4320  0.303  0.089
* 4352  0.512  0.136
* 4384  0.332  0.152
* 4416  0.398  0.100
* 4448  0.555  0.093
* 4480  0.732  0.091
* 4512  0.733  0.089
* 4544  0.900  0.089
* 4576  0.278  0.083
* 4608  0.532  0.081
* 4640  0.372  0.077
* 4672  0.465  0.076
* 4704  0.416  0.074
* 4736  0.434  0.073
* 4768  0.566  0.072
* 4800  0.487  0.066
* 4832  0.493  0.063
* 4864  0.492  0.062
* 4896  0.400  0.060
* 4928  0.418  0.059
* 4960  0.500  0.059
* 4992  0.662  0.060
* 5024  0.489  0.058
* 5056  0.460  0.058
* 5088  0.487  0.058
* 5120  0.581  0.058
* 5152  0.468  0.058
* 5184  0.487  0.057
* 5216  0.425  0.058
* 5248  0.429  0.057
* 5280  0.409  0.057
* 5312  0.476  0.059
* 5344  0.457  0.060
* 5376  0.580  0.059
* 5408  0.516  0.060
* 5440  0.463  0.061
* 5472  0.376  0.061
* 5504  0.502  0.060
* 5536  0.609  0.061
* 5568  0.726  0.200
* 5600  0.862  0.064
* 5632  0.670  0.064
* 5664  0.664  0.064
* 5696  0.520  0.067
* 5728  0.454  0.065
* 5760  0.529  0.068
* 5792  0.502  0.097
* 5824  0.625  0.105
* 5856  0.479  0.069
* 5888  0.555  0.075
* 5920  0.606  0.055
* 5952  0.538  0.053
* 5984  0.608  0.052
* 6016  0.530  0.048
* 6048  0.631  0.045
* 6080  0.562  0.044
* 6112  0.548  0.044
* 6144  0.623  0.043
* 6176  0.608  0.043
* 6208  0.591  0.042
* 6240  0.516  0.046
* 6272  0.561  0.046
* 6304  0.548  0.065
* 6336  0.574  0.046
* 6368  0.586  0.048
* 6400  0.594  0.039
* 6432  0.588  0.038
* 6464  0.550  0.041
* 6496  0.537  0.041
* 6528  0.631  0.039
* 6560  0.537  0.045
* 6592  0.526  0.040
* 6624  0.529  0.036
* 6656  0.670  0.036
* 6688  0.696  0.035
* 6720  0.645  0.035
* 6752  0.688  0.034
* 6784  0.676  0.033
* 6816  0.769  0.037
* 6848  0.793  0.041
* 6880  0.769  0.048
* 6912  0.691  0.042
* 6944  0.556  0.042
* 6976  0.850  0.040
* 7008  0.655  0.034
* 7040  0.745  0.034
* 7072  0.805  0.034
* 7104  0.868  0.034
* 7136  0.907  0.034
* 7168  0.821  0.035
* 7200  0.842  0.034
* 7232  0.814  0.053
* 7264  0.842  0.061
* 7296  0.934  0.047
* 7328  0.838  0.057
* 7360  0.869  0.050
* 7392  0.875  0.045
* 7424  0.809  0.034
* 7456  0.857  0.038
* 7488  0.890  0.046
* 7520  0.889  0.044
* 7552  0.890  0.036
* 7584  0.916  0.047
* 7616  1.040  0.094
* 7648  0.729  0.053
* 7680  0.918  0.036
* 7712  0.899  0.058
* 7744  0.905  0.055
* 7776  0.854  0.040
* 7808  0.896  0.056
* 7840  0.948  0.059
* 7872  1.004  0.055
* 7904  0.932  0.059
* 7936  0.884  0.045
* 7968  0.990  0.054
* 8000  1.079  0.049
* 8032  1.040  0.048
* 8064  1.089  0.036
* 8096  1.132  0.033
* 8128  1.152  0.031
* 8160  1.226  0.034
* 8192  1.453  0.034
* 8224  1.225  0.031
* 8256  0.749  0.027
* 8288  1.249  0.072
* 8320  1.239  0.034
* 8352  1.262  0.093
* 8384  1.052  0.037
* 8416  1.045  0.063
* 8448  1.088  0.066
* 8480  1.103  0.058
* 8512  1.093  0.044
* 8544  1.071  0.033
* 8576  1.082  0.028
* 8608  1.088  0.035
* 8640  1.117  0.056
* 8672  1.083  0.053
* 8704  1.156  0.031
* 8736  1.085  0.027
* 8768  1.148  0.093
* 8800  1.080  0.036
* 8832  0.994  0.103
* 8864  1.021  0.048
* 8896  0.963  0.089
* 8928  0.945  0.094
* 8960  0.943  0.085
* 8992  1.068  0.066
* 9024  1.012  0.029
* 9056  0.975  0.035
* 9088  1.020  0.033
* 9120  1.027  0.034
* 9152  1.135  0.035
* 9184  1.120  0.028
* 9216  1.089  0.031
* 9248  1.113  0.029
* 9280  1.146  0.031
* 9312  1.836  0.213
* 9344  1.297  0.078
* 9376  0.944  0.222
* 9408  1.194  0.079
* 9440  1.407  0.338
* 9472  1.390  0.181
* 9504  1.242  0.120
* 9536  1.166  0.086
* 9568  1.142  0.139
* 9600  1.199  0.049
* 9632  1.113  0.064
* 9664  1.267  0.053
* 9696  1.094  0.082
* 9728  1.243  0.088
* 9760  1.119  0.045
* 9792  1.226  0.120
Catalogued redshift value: 0.64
